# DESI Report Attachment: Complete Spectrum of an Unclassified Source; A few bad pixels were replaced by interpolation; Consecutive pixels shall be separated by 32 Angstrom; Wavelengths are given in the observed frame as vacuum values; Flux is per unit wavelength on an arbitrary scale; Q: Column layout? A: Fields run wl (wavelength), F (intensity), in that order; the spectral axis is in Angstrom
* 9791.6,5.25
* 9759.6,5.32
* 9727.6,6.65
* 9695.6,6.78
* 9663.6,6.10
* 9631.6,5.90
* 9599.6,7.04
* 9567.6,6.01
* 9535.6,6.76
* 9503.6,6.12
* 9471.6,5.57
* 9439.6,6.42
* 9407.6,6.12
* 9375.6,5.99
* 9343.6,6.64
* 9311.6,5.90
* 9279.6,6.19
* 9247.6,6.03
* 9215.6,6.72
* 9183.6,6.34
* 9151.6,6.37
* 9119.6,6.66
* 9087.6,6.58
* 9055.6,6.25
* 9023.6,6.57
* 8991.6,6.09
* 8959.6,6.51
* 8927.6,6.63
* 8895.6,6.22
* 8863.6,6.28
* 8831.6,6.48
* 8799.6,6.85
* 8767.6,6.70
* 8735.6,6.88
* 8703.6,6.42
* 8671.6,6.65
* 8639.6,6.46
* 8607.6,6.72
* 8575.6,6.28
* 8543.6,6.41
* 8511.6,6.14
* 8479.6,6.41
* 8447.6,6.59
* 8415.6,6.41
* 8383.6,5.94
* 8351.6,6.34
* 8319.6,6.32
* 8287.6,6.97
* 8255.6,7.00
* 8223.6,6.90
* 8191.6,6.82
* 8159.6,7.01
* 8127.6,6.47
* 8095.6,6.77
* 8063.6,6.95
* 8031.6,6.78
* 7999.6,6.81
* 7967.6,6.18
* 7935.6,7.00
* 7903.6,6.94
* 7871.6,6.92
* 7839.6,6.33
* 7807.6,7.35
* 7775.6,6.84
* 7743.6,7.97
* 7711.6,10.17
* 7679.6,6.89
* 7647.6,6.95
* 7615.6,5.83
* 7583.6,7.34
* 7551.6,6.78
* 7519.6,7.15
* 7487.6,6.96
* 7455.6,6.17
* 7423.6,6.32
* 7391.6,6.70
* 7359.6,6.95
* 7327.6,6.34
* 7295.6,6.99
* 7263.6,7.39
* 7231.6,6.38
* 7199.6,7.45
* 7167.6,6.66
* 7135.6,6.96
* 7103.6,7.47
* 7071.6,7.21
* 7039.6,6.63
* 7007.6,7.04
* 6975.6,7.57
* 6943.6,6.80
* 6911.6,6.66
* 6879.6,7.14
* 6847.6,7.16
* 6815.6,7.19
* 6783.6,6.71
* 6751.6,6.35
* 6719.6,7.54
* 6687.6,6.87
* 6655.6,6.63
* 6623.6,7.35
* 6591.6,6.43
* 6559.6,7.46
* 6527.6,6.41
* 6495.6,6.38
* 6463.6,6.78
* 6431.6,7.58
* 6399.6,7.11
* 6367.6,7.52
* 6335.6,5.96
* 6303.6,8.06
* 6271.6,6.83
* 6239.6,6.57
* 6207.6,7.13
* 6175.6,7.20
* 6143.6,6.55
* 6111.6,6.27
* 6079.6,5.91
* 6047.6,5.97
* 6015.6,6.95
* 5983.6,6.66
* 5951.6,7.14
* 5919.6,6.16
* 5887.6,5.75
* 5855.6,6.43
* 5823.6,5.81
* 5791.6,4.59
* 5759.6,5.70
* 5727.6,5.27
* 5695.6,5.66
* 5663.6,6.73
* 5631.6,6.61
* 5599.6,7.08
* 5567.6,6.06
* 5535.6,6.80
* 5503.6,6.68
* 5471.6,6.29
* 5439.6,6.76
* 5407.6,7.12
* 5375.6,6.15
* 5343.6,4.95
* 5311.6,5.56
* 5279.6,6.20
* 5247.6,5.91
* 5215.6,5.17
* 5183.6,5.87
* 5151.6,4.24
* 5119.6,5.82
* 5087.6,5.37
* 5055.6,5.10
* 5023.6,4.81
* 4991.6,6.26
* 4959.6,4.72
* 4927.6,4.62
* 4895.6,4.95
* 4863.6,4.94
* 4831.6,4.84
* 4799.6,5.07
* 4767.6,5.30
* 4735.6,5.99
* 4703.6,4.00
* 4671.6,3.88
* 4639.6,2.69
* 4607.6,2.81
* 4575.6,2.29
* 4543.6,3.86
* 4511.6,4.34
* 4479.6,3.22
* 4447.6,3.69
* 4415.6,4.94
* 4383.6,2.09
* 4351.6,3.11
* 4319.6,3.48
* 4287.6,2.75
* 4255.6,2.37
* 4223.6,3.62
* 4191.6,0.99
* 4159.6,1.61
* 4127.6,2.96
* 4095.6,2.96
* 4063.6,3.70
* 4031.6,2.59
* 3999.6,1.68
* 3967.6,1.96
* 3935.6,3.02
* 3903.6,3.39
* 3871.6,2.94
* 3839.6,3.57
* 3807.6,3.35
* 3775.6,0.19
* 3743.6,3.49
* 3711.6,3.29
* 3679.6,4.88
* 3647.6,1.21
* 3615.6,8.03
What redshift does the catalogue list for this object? 0.174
